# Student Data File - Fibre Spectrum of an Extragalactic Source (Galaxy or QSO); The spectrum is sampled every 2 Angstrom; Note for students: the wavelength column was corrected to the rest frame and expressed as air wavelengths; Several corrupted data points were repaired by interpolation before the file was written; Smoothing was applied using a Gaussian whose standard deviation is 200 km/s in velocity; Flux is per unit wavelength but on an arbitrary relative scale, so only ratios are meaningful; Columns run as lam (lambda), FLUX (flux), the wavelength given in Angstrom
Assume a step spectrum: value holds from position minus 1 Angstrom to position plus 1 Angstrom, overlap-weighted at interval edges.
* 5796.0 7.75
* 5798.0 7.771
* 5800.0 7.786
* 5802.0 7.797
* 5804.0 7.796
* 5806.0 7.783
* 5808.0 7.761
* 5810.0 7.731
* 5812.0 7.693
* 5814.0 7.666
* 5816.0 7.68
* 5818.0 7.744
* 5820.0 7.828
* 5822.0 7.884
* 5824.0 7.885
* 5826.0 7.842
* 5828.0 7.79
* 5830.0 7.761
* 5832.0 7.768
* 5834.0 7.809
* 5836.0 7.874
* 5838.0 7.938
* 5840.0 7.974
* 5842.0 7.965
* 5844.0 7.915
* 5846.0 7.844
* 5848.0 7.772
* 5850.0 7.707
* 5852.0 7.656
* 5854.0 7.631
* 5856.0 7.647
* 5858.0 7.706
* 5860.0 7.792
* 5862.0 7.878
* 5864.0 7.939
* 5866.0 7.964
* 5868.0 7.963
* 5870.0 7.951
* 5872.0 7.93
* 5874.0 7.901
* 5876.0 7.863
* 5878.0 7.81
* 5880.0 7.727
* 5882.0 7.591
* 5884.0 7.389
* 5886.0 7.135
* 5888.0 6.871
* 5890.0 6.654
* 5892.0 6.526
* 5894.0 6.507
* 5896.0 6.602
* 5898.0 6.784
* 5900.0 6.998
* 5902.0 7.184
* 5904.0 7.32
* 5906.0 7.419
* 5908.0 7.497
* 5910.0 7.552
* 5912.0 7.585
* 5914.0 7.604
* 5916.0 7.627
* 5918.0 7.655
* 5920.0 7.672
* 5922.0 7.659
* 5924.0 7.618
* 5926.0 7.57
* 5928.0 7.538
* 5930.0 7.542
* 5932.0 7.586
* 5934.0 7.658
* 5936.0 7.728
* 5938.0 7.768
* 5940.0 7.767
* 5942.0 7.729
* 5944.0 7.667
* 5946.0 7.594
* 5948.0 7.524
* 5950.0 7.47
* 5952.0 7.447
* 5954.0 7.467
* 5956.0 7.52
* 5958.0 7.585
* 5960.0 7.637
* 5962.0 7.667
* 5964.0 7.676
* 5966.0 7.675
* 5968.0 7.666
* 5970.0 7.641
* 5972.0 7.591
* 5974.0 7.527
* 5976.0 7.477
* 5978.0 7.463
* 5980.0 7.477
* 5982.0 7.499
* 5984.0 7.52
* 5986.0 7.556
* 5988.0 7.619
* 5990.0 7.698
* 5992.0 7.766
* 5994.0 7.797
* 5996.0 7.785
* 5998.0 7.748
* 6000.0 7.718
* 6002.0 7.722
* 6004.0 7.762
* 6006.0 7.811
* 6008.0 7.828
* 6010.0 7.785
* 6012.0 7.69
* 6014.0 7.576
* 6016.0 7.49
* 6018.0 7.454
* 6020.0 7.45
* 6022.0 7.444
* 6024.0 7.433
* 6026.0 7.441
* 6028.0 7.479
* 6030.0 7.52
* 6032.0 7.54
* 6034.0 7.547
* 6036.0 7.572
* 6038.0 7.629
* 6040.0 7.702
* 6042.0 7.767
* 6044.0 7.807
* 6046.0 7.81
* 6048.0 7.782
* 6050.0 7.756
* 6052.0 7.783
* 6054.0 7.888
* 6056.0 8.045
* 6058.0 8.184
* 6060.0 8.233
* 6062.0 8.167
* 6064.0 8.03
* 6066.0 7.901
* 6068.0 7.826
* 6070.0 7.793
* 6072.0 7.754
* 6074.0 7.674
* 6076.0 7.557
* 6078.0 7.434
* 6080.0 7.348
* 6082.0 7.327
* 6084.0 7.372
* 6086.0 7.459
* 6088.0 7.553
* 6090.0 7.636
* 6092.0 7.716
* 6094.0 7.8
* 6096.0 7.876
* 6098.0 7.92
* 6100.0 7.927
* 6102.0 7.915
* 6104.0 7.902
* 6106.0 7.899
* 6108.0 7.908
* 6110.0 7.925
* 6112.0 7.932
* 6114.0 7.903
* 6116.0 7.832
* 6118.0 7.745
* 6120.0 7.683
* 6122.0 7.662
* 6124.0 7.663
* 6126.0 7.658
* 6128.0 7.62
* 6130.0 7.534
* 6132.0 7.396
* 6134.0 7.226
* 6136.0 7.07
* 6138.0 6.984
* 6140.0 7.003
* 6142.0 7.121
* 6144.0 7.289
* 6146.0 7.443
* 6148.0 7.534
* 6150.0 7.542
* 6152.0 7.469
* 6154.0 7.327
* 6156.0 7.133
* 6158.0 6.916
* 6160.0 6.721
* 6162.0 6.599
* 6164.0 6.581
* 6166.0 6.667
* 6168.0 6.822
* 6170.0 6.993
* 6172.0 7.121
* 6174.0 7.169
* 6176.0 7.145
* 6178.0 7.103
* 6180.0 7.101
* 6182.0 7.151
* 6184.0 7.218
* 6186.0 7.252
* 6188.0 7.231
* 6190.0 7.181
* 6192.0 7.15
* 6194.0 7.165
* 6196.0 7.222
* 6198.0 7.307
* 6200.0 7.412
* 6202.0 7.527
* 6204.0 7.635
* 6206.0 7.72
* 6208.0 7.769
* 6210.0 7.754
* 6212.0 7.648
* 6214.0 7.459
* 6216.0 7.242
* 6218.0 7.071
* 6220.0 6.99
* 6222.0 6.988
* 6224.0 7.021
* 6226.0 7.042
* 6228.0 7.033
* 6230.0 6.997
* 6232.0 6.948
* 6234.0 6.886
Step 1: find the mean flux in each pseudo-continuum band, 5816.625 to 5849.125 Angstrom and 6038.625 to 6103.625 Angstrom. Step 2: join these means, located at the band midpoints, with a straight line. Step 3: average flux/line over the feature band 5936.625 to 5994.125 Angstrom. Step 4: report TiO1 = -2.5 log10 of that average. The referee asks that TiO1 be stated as 0.03 mag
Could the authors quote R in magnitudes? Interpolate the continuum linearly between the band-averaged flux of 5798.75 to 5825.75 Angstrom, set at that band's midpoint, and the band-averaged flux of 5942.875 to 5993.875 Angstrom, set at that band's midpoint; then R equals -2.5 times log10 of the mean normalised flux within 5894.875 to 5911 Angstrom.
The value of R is 0.07 mag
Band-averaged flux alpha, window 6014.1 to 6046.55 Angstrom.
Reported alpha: 7.56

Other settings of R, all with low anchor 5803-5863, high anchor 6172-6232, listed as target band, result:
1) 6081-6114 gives -0.05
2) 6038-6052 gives -0.04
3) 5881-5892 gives 0.09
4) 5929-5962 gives 0.00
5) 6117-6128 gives -0.04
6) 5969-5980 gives 0.01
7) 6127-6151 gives 0.01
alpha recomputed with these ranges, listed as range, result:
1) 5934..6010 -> 7.64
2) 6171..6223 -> 7.3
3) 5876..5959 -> 7.42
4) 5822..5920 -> 7.58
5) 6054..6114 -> 7.8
